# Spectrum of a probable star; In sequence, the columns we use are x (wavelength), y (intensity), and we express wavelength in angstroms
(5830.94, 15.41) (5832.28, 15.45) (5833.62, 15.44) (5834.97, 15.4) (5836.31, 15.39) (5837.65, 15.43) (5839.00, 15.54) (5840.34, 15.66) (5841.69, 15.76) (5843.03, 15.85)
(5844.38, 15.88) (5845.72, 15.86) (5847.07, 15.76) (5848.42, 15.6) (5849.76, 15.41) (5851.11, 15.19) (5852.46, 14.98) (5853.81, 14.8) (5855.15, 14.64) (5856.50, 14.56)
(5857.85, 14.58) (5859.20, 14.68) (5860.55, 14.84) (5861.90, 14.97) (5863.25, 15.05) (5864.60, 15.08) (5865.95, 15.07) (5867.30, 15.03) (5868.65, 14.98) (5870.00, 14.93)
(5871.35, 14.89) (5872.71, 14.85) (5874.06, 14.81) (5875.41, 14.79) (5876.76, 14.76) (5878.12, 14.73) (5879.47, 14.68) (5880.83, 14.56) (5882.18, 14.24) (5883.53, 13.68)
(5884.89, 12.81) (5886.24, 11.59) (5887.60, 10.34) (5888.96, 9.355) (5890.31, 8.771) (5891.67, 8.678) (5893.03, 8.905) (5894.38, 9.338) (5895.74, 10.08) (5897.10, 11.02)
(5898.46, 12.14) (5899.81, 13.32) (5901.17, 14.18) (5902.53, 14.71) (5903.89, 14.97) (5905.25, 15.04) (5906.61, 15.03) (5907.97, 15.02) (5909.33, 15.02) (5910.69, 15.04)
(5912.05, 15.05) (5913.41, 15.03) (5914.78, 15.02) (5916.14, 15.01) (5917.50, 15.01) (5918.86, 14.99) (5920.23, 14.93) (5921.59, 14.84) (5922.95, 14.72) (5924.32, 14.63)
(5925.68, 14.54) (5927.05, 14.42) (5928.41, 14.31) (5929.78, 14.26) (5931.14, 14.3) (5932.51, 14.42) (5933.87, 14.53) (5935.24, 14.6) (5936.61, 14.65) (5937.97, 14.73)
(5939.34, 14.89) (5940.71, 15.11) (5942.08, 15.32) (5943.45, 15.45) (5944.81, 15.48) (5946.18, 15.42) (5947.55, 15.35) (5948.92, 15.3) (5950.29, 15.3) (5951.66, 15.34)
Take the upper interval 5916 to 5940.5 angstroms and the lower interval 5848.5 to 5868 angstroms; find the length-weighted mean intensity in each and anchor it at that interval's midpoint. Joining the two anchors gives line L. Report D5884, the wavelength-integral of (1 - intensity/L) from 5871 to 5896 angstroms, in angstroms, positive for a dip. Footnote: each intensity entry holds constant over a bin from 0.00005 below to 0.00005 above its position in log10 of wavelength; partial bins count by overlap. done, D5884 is 4.1 angstroms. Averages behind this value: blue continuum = 14.9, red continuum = 14.7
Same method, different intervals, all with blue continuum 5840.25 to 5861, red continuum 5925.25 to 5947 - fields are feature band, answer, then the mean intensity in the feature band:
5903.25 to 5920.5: -0.12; 15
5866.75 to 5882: 0.32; 14.8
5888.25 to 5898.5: 3.67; 9.64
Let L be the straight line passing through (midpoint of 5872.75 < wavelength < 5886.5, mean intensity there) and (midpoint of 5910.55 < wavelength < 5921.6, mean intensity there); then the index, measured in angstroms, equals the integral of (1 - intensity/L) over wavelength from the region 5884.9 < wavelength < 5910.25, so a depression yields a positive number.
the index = 4.3 angstroms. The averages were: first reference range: 14.2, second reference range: 15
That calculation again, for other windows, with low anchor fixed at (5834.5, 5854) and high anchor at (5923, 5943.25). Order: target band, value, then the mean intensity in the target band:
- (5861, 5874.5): 0.3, 15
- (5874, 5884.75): 0.5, 14.4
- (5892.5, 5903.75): 2.3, 11.9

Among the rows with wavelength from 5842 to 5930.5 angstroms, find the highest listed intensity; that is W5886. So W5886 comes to 15.88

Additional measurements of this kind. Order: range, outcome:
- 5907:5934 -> 15.05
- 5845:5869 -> 15.86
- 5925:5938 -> 14.73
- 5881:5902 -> 14.24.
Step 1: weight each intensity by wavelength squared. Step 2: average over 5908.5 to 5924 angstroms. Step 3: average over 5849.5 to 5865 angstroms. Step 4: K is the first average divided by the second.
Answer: 1.03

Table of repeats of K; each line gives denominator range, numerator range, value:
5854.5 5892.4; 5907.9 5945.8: 1.10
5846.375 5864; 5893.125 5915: 0.92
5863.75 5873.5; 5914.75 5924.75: 1.01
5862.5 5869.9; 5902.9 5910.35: 1.01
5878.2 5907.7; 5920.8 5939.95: 1.19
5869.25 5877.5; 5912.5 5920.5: 1.03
